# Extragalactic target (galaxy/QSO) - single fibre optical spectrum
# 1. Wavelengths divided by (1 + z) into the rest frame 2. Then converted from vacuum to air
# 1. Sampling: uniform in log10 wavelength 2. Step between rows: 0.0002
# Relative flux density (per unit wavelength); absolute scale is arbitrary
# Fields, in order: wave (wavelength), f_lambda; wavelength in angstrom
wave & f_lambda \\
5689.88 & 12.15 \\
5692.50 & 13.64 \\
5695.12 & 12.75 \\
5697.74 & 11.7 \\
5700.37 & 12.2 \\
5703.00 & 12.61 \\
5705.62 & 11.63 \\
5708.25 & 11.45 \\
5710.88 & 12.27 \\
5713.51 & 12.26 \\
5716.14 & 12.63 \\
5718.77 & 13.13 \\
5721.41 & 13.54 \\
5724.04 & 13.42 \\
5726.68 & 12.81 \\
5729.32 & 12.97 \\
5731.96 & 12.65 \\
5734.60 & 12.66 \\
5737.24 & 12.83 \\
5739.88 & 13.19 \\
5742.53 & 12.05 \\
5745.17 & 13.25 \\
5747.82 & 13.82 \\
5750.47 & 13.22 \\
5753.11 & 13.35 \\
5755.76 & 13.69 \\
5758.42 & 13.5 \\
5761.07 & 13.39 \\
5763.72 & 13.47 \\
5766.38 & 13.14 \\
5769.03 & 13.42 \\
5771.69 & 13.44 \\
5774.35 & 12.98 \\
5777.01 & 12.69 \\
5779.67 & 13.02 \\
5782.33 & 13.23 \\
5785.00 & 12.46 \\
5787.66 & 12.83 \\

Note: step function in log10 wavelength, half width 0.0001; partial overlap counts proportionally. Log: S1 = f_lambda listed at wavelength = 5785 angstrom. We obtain 12.46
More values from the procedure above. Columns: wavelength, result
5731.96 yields 12.65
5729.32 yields 12.97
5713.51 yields 12.26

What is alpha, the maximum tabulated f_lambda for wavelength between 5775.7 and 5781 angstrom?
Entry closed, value 13.02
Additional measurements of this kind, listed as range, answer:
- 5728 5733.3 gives 12.97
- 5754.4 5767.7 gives 13.69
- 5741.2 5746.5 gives 13.25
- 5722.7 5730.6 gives 13.42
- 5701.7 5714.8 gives 12.61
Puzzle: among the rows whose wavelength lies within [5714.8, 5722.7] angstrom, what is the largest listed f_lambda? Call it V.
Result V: 13.54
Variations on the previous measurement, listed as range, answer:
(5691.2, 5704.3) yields 13.64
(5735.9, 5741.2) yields 13.19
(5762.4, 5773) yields 13.47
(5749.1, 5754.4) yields 13.35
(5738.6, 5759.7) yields 13.82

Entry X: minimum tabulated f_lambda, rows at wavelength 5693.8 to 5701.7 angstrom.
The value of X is 11.7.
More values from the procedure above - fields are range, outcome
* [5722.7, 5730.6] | 12.81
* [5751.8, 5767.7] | 13.14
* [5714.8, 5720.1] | 12.63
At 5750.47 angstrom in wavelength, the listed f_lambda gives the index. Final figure 13.22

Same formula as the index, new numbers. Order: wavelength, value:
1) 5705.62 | 11.63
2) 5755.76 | 13.69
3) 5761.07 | 13.39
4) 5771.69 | 13.44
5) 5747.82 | 13.82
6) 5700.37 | 12.2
